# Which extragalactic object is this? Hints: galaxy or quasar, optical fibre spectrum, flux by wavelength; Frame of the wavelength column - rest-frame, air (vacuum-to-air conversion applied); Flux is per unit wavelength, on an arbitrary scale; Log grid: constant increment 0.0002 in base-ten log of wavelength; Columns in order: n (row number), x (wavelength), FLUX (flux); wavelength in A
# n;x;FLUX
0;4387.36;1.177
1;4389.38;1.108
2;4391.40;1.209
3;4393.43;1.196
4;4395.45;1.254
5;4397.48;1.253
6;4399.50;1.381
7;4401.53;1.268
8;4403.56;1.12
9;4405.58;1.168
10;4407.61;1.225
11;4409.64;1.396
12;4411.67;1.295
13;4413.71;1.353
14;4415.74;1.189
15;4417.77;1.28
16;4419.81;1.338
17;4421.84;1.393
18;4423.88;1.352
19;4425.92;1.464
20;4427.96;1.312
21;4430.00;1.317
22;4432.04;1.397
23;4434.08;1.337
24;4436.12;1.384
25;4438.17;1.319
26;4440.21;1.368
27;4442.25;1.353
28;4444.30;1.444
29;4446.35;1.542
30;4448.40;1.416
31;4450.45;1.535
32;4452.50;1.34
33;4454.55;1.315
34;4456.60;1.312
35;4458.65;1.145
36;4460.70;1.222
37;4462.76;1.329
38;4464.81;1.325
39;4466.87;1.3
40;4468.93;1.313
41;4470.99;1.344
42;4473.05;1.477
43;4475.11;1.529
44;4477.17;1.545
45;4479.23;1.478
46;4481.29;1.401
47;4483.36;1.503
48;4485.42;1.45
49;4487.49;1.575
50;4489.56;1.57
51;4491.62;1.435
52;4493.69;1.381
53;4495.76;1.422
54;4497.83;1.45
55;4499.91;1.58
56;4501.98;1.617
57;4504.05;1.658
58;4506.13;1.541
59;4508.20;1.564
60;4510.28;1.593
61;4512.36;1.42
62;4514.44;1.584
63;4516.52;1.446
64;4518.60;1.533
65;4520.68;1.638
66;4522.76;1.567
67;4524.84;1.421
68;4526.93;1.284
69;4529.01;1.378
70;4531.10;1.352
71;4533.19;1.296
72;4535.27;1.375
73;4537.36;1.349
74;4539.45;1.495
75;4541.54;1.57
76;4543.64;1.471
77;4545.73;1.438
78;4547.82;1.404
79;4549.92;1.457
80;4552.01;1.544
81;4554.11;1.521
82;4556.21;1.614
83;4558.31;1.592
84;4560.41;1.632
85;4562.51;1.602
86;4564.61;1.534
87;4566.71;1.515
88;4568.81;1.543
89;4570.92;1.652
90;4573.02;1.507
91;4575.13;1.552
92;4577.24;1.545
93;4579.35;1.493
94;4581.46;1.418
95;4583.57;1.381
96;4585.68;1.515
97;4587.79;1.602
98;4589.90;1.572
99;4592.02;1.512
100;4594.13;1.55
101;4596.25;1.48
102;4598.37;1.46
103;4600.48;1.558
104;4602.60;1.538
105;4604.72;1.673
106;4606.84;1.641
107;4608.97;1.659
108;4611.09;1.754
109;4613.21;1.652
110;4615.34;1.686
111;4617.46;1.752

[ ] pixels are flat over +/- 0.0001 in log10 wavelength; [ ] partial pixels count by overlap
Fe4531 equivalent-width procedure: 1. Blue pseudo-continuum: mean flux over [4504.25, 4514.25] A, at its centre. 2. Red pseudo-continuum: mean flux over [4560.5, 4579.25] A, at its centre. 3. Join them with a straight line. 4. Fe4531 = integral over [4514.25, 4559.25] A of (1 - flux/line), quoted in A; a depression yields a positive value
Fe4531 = 2.40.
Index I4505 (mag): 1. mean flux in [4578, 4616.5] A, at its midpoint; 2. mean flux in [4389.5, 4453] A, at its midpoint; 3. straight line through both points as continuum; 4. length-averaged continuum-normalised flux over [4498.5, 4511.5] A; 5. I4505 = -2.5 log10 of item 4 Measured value -0.10 mag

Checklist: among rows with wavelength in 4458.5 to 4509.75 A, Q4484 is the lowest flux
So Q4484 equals 1.145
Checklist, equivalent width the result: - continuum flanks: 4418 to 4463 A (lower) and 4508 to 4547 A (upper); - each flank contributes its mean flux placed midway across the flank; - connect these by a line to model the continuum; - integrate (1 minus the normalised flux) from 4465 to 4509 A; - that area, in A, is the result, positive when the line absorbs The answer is -2.1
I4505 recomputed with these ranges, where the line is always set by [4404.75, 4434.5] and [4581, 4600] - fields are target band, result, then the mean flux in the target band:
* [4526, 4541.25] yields 0.05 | 1.37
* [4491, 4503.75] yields -0.07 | 1.49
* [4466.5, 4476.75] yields -0.02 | 1.41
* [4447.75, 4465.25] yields 0.03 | 1.33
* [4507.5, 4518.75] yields -0.07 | 1.52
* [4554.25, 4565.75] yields -0.08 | 1.59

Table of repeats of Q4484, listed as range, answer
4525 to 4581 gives 1.284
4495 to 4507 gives 1.422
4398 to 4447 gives 1.12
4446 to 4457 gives 1.312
